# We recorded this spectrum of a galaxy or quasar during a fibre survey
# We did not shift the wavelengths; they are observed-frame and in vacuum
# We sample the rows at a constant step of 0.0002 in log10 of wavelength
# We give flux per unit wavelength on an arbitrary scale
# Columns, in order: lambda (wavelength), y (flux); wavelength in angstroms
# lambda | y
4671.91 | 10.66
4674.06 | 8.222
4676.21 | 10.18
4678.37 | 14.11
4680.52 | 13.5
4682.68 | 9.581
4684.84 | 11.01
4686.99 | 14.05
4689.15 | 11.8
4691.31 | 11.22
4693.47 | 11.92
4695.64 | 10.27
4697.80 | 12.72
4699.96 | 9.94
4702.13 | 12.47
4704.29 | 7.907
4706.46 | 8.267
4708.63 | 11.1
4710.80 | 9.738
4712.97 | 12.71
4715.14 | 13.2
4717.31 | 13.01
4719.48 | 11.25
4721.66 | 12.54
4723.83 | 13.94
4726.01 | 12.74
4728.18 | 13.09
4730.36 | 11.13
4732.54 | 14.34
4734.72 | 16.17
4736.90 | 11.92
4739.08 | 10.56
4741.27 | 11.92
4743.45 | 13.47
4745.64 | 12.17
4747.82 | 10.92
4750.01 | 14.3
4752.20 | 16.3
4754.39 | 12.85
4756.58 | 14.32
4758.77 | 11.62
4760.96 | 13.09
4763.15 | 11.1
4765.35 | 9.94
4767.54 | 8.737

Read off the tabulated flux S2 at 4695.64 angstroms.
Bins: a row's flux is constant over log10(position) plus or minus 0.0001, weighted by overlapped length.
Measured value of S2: 10.27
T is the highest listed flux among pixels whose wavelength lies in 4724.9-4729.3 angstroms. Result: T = 13.09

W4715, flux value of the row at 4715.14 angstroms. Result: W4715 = 13.2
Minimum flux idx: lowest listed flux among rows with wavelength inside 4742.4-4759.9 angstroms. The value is 10.92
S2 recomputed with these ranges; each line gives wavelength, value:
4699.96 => 9.94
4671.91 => 10.66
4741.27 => 11.92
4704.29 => 7.907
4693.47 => 11.92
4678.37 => 14.11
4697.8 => 12.72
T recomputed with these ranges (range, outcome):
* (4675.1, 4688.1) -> 14.11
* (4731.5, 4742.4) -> 16.17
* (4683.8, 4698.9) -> 14.05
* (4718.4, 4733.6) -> 14.34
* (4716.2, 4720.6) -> 13.01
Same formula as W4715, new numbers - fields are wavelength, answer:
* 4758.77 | 11.62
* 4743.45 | 13.47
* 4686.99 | 14.05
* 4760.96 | 13.09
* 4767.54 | 8.737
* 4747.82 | 10.92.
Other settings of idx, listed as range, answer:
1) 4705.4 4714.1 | 8.267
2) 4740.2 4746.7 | 11.92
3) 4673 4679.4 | 8.222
